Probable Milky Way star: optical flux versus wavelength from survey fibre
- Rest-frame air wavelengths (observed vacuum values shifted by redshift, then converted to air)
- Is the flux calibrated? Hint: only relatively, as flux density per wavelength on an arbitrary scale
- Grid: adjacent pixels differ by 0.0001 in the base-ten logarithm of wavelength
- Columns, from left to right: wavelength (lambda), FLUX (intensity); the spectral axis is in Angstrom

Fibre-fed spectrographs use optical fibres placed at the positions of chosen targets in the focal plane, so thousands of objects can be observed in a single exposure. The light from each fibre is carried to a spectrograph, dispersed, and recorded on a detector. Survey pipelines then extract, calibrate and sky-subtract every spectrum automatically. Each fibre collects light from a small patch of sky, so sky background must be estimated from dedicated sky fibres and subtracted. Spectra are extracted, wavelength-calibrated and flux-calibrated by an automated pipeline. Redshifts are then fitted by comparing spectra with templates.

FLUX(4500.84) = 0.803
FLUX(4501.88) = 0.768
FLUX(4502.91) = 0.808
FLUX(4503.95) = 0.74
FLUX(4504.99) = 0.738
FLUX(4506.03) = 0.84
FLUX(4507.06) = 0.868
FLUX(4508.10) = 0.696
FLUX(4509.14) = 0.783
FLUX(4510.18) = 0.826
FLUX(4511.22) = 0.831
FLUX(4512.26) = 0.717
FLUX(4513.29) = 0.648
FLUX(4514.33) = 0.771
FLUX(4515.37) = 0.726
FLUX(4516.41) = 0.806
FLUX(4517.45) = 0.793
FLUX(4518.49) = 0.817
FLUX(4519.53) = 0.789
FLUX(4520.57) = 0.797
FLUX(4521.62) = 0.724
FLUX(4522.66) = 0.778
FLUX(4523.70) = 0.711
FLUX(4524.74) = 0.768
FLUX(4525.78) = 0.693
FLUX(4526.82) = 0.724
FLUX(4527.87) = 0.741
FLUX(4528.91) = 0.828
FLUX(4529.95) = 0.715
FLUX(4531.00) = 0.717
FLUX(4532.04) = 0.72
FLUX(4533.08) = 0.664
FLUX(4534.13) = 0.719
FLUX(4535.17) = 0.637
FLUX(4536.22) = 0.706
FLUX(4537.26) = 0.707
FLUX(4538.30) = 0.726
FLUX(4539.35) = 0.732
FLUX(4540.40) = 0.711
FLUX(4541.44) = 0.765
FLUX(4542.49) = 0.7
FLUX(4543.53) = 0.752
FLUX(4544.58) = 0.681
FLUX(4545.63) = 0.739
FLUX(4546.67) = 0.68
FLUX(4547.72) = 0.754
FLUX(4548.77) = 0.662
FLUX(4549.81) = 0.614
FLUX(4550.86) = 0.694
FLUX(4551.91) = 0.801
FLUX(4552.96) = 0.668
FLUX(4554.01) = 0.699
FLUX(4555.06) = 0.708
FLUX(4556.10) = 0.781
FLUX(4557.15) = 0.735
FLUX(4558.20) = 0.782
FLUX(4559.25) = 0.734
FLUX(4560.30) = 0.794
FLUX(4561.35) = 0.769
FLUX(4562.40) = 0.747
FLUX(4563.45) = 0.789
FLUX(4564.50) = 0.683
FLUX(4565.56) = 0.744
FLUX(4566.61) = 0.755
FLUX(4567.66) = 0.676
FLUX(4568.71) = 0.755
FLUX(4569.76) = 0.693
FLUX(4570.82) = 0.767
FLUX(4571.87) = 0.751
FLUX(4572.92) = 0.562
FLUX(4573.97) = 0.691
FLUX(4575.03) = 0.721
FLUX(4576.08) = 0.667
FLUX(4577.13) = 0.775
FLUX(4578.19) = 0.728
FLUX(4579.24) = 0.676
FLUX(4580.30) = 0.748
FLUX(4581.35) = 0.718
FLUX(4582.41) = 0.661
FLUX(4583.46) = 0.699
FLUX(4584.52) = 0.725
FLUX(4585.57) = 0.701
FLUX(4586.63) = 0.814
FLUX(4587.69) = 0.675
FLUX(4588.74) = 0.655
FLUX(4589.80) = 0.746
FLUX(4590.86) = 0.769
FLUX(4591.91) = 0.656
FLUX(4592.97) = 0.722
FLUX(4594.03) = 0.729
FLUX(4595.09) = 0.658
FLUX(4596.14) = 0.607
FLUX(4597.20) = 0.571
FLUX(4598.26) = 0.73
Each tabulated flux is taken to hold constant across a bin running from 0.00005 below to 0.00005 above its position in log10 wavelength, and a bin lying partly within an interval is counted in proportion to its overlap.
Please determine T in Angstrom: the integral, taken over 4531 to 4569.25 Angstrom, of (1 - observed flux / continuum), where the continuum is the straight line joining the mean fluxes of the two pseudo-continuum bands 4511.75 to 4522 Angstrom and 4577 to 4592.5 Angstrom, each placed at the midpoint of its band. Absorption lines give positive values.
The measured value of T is 0.8 Angstrom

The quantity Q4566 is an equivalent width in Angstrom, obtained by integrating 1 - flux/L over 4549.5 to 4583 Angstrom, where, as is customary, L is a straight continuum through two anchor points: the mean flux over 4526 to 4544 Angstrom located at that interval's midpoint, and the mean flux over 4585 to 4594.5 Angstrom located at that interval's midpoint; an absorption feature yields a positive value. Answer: -0.1 Angstrom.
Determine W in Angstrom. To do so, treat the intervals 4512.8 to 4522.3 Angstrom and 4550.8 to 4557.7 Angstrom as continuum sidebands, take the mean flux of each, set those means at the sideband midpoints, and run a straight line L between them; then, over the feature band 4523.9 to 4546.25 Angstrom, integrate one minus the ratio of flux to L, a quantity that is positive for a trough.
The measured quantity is 0.8 Angstrom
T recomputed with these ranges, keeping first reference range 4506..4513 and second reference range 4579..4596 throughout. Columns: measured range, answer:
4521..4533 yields 0.5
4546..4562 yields 0.4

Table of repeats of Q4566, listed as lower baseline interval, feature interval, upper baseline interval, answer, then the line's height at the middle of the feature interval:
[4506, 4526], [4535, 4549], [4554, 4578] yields 0.65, 0.749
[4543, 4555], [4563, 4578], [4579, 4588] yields -0.12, 0.711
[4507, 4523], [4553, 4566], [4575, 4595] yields -0.18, 0.734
